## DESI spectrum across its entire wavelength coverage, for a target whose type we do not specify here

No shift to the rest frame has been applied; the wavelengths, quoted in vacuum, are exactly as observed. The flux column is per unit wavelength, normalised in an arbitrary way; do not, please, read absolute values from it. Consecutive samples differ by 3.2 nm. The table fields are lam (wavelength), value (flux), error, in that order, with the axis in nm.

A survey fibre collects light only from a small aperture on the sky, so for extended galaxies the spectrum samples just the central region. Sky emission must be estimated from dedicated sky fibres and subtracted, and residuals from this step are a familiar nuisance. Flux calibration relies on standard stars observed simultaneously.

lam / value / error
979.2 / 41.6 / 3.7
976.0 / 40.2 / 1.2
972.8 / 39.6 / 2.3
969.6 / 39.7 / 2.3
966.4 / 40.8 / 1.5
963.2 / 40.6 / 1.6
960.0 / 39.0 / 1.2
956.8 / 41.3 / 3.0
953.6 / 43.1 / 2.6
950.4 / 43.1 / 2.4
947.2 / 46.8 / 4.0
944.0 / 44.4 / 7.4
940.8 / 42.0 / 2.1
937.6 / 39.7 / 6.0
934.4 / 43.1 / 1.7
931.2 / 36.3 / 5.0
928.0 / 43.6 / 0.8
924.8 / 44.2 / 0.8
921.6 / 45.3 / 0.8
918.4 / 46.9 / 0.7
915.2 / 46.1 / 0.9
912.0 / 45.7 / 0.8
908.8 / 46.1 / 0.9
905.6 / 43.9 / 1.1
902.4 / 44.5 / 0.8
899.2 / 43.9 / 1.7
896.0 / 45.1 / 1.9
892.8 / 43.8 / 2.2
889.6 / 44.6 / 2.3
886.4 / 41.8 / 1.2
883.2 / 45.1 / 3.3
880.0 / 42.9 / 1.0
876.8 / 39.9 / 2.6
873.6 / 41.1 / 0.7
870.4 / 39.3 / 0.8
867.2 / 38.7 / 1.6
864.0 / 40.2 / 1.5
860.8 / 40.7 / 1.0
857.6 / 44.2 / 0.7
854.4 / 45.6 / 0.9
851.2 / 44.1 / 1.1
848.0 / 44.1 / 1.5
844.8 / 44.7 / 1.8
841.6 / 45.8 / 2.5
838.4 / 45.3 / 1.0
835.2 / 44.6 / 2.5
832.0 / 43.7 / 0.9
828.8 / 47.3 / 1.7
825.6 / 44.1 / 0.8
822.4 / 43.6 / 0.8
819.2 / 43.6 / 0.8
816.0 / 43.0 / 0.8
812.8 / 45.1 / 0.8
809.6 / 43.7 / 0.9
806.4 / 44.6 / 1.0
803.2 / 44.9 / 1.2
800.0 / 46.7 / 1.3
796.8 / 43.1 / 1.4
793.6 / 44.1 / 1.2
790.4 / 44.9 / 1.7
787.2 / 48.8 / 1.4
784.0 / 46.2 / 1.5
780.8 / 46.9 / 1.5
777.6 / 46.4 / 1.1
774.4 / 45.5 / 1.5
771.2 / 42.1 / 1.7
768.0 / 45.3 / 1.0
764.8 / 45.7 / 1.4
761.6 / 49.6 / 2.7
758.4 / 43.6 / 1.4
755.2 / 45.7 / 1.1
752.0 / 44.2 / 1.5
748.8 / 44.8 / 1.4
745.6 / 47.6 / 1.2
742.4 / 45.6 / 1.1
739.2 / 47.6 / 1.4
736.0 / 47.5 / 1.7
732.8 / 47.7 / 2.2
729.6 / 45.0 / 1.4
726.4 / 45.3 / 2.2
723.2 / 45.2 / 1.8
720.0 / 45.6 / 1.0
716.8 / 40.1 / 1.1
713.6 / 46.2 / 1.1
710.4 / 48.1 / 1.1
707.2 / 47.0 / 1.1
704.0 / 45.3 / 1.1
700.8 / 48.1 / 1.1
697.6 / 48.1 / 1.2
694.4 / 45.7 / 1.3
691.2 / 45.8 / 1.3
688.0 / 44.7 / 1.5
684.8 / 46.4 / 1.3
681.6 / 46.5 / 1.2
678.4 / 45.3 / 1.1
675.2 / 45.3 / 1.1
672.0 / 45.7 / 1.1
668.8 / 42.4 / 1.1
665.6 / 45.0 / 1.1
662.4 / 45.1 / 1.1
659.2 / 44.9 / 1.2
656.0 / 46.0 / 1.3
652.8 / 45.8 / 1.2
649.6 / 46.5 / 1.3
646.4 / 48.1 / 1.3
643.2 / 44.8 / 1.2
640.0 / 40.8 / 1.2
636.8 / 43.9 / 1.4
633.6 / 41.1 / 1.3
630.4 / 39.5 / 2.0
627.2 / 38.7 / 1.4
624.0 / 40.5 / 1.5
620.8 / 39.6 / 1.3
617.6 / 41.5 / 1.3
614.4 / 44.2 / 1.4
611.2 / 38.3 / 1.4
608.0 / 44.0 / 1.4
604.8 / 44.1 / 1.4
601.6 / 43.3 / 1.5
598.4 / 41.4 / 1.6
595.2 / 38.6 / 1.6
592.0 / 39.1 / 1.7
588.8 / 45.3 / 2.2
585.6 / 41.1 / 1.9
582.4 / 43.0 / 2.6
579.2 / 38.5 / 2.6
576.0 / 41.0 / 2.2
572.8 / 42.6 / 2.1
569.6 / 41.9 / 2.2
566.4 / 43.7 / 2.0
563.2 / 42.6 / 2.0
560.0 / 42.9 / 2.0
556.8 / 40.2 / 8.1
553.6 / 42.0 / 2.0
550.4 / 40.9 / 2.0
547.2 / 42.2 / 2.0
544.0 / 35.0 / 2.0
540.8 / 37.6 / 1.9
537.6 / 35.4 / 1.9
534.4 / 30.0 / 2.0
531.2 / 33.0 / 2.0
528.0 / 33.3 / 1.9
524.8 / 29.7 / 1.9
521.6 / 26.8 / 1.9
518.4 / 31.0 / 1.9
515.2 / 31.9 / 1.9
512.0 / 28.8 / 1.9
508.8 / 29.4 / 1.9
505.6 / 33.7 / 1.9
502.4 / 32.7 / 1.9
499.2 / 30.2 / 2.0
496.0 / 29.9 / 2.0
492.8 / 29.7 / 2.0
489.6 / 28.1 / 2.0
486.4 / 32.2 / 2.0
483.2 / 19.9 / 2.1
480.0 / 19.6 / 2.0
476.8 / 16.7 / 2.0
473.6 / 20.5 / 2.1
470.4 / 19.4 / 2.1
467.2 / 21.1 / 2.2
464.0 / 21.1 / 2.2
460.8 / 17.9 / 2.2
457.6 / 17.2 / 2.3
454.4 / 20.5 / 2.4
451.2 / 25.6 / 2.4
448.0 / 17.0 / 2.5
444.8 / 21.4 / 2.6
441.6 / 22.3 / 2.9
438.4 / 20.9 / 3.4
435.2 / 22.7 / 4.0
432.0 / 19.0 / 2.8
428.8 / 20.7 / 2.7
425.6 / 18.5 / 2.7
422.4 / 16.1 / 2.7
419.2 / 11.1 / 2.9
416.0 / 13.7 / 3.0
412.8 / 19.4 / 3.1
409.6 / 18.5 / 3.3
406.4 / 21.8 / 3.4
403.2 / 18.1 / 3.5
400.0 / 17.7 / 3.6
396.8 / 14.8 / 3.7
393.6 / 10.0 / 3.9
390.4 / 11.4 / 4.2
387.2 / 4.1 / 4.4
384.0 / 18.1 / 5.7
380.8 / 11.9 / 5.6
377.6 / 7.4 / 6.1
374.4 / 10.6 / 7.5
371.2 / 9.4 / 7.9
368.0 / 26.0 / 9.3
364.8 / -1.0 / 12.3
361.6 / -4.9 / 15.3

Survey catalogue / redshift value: 0.215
